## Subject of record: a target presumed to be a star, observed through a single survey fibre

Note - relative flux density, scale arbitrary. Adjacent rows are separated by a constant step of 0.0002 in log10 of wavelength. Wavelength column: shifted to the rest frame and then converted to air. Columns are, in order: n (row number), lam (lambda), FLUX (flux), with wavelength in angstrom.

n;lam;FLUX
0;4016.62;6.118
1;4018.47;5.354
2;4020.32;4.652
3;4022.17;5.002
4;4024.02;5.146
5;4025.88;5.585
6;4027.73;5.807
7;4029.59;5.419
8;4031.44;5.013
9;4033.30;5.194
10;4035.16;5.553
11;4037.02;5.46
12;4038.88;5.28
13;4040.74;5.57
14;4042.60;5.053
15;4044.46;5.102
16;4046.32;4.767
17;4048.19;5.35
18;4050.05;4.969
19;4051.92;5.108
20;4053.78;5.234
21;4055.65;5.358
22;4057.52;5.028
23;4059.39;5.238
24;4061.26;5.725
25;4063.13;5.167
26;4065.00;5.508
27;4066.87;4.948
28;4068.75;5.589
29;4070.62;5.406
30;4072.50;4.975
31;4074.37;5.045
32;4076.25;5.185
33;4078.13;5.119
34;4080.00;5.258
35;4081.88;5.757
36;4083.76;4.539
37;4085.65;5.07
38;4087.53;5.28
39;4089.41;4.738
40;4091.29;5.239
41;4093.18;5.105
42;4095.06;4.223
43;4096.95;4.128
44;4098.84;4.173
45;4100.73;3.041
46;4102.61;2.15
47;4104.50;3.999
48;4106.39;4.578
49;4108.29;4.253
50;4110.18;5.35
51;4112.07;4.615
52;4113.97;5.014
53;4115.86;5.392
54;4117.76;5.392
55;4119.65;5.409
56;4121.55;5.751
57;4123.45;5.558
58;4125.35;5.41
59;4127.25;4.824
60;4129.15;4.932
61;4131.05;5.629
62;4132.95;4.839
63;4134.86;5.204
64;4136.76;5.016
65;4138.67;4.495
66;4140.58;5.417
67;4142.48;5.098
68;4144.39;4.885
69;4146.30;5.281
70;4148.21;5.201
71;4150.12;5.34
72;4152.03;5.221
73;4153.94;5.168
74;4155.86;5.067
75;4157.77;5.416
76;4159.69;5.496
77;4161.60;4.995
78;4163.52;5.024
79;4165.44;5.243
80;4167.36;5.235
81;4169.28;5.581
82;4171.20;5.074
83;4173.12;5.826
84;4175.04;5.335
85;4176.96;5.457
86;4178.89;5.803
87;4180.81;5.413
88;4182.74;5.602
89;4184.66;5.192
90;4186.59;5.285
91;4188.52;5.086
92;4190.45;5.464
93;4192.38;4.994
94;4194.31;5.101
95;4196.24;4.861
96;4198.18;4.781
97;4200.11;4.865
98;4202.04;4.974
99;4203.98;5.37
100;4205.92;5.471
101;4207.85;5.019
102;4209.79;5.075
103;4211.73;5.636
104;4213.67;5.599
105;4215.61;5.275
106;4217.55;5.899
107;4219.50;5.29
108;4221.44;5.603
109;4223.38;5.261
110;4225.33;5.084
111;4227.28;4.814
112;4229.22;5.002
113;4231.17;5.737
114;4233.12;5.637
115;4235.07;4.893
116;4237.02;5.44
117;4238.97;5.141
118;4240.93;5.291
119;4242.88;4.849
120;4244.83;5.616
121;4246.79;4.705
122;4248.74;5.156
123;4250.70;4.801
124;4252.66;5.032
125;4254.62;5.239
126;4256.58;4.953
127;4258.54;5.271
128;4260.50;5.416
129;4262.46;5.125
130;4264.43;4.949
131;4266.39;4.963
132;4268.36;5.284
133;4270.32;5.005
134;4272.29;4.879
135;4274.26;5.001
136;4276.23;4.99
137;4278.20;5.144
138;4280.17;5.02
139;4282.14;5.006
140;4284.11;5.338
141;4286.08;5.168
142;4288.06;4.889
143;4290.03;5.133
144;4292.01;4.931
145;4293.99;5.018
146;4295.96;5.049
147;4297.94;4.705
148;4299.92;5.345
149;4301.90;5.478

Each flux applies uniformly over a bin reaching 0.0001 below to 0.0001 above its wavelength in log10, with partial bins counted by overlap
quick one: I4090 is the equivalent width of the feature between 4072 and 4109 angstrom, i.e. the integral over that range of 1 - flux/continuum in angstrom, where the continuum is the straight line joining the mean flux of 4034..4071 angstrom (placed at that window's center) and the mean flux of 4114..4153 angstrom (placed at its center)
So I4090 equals 4.6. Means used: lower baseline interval 5.27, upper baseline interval 5.21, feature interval 4.59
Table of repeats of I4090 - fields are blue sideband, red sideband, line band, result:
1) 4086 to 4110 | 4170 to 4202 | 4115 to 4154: -4.36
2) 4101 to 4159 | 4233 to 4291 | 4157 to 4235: -3.89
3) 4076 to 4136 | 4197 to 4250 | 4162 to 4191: -1.63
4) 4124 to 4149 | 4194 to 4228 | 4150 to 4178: -0.82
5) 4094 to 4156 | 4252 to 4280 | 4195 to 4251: -2.25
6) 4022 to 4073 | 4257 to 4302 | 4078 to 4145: 4.71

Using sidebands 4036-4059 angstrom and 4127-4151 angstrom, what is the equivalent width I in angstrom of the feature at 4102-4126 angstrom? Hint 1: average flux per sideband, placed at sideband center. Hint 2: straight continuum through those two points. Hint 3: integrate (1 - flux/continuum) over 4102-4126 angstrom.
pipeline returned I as 1.2 angstrom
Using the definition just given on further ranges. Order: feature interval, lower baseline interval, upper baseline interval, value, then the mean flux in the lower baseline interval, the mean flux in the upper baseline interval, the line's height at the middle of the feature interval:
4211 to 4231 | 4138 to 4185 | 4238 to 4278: -0.8 angstrom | 5.28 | 5.08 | 5.16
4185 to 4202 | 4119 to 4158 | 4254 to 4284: 0.3 angstrom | 5.19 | 5.09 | 5.15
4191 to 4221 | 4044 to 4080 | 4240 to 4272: -0.6 angstrom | 5.2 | 5.1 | 5.13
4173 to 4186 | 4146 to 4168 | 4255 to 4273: -0.7 angstrom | 5.22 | 5.1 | 5.2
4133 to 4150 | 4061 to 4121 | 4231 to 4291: -0.5 angstrom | 4.85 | 5.12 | 4.93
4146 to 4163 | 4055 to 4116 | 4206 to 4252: -0.7 angstrom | 4.84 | 5.26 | 5.04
